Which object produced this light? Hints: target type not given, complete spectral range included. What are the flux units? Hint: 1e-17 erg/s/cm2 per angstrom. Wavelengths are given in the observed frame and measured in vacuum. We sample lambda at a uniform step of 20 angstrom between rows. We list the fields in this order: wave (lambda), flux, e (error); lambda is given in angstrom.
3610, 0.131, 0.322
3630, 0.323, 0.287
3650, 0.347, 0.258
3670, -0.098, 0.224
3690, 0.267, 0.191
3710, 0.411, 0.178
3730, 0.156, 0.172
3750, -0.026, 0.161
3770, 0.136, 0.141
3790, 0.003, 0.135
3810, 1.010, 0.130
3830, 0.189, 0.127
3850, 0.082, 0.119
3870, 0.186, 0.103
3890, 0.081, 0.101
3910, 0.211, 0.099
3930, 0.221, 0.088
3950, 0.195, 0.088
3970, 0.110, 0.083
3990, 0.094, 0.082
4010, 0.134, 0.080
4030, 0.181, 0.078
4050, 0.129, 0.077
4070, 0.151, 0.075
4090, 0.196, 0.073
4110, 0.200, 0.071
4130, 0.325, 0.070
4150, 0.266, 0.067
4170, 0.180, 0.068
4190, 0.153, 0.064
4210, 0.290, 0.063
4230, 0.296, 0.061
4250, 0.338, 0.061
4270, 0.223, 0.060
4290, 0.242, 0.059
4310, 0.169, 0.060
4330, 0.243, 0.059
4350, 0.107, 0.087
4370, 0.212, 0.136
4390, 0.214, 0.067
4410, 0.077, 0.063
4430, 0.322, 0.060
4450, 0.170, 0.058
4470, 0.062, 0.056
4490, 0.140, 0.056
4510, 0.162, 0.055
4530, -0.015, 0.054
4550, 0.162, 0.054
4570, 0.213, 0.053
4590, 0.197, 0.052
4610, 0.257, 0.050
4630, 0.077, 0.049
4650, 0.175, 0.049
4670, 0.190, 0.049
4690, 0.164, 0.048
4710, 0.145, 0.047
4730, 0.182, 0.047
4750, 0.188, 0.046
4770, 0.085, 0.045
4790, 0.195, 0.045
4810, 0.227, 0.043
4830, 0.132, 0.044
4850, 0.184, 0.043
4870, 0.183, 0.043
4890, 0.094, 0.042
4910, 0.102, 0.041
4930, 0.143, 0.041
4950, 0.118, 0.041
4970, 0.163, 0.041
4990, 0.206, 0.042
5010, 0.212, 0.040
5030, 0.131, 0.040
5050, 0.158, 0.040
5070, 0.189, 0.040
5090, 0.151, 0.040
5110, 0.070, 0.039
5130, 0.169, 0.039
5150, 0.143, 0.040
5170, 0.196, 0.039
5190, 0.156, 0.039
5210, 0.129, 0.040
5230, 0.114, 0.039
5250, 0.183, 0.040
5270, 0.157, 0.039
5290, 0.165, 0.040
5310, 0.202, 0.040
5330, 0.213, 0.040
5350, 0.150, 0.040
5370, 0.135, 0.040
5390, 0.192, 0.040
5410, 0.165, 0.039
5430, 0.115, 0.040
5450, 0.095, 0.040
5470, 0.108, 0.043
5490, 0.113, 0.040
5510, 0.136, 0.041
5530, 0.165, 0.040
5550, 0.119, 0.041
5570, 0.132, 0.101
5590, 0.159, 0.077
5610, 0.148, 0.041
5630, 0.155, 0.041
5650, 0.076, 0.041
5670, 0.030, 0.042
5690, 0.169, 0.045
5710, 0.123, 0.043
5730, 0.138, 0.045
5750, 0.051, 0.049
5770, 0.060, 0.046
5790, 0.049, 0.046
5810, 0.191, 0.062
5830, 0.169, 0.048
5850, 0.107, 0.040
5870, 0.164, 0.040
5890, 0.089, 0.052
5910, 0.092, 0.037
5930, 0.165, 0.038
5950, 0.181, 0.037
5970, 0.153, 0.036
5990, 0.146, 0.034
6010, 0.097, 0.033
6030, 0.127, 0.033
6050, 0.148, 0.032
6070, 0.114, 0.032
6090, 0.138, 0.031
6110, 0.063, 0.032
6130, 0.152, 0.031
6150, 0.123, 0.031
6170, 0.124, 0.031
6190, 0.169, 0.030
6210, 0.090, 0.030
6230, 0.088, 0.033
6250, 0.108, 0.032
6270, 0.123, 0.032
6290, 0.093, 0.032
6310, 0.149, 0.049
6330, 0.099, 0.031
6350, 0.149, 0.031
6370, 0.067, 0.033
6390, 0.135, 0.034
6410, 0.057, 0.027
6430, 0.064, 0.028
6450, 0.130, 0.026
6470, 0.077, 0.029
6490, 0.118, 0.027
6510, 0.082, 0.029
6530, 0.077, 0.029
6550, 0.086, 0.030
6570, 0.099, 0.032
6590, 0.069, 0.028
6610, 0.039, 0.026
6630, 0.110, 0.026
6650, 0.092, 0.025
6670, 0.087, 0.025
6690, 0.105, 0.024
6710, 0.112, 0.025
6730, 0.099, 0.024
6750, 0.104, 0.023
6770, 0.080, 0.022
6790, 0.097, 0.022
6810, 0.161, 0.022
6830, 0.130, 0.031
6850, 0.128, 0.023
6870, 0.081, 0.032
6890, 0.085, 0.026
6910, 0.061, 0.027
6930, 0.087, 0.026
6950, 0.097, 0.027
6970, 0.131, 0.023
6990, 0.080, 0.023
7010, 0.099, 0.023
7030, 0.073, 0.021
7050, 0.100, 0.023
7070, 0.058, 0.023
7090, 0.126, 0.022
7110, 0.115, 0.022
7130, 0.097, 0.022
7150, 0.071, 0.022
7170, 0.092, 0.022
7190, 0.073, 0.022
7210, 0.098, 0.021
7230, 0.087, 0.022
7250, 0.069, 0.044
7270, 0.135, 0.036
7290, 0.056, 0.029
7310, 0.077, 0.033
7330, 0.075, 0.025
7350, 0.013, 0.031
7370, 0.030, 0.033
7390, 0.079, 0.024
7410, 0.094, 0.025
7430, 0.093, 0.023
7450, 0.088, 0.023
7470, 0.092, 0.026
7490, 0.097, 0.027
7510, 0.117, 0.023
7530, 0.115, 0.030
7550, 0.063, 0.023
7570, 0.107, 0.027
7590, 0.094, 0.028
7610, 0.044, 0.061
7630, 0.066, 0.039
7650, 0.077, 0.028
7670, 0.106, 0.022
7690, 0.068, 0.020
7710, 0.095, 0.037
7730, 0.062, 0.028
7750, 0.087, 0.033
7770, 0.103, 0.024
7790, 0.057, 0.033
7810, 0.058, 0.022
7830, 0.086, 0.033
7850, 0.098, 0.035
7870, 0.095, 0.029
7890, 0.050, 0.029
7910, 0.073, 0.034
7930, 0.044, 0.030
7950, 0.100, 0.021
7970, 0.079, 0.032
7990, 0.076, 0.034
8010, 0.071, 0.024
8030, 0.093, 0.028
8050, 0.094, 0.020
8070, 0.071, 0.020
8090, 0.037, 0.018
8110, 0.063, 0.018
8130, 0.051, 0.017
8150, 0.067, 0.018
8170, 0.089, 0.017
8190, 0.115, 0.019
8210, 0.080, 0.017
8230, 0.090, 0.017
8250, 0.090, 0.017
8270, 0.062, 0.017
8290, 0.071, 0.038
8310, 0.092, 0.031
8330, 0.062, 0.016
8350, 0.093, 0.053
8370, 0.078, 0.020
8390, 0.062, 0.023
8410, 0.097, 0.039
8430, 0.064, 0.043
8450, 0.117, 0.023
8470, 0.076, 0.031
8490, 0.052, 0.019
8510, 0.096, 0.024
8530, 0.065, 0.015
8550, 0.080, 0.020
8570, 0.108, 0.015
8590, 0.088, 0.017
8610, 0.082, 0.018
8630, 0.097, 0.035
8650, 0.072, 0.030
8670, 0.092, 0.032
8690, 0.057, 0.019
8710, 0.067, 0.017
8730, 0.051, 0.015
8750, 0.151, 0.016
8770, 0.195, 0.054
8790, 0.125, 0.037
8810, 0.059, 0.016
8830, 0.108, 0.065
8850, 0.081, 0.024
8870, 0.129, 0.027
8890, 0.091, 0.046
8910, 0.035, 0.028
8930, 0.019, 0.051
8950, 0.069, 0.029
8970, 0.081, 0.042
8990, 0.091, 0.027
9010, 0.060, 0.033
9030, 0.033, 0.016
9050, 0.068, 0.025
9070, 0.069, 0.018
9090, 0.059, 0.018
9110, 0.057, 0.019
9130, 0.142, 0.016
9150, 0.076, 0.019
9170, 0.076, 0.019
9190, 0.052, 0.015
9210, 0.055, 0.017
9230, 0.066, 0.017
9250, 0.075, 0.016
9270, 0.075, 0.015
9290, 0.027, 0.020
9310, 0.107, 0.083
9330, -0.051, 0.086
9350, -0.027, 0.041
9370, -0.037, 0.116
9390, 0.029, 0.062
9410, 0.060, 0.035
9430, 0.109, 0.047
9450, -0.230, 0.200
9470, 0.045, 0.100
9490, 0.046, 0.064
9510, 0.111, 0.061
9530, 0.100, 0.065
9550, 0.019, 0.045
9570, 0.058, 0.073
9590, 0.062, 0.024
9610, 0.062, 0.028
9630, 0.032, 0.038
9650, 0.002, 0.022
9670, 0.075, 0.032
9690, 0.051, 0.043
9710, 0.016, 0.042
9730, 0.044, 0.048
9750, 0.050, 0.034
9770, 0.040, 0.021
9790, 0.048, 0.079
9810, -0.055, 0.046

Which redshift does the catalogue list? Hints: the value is 1.449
